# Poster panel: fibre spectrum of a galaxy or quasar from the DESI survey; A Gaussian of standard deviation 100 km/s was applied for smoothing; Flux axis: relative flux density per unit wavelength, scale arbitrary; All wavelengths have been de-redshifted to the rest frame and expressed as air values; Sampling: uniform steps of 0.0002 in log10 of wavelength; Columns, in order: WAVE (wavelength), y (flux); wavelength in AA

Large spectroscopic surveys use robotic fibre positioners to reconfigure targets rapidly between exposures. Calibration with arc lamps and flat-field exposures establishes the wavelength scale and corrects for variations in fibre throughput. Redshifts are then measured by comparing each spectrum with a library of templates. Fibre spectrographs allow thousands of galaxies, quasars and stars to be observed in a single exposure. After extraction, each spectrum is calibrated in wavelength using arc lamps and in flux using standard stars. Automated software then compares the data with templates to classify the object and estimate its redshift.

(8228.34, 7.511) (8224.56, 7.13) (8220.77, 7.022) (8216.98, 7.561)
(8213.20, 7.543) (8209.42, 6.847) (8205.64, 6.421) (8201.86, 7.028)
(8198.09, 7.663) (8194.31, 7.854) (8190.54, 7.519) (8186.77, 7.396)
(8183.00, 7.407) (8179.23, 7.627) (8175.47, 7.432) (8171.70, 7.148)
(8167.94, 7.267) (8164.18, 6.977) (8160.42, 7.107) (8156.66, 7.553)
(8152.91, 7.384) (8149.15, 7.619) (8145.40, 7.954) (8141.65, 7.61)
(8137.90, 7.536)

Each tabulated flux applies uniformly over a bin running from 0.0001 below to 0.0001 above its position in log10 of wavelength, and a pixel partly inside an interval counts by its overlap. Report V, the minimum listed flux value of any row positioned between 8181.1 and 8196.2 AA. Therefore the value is 7.396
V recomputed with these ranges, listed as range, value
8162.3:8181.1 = 6.977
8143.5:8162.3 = 7.107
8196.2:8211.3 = 6.421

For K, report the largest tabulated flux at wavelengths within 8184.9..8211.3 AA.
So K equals 7.854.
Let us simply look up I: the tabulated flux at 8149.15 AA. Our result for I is 7.619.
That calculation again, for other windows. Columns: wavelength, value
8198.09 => 7.663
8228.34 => 7.511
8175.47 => 7.432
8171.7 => 7.148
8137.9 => 7.536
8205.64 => 6.421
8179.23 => 7.627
